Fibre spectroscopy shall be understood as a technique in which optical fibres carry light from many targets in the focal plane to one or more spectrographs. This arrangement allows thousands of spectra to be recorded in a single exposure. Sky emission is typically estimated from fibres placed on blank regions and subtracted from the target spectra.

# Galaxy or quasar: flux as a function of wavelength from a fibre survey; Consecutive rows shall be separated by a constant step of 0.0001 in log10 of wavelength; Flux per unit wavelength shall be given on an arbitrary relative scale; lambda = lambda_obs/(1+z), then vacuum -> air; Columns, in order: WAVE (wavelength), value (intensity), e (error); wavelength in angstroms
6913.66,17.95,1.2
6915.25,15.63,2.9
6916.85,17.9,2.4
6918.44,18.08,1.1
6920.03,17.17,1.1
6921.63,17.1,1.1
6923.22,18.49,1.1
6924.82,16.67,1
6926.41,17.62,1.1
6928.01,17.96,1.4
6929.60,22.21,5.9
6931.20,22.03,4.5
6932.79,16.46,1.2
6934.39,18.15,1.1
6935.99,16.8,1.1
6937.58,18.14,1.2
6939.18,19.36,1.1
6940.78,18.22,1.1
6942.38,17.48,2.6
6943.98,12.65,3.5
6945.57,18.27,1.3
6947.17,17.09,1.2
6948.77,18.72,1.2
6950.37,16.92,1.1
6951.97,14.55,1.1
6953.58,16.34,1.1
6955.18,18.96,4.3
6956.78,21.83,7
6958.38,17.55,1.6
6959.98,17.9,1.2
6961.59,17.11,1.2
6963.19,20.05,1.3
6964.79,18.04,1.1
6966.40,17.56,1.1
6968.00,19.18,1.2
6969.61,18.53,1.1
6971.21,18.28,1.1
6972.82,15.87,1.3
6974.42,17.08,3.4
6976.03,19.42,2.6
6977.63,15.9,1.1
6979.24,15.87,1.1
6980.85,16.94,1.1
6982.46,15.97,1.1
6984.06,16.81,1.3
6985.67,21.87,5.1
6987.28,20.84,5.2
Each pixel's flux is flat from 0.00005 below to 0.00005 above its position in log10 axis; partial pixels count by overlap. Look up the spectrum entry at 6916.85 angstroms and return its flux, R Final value 17.9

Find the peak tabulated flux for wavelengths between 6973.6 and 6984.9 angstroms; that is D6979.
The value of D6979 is 19.42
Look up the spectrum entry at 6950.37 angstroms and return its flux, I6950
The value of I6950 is 16.92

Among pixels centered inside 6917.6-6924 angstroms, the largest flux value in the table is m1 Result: 18.49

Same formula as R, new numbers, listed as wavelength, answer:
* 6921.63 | 17.1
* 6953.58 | 16.34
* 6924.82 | 16.67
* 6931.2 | 22.03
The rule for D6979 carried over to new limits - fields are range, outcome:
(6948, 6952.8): 18.72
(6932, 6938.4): 18.15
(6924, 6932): 22.21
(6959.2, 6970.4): 20.05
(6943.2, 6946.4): 18.27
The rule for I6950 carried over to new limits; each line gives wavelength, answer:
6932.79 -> 16.46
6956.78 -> 21.83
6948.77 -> 18.72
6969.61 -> 18.53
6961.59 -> 17.11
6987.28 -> 20.84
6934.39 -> 18.15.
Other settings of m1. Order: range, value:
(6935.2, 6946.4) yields 19.36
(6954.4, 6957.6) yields 21.83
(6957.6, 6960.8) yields 17.9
